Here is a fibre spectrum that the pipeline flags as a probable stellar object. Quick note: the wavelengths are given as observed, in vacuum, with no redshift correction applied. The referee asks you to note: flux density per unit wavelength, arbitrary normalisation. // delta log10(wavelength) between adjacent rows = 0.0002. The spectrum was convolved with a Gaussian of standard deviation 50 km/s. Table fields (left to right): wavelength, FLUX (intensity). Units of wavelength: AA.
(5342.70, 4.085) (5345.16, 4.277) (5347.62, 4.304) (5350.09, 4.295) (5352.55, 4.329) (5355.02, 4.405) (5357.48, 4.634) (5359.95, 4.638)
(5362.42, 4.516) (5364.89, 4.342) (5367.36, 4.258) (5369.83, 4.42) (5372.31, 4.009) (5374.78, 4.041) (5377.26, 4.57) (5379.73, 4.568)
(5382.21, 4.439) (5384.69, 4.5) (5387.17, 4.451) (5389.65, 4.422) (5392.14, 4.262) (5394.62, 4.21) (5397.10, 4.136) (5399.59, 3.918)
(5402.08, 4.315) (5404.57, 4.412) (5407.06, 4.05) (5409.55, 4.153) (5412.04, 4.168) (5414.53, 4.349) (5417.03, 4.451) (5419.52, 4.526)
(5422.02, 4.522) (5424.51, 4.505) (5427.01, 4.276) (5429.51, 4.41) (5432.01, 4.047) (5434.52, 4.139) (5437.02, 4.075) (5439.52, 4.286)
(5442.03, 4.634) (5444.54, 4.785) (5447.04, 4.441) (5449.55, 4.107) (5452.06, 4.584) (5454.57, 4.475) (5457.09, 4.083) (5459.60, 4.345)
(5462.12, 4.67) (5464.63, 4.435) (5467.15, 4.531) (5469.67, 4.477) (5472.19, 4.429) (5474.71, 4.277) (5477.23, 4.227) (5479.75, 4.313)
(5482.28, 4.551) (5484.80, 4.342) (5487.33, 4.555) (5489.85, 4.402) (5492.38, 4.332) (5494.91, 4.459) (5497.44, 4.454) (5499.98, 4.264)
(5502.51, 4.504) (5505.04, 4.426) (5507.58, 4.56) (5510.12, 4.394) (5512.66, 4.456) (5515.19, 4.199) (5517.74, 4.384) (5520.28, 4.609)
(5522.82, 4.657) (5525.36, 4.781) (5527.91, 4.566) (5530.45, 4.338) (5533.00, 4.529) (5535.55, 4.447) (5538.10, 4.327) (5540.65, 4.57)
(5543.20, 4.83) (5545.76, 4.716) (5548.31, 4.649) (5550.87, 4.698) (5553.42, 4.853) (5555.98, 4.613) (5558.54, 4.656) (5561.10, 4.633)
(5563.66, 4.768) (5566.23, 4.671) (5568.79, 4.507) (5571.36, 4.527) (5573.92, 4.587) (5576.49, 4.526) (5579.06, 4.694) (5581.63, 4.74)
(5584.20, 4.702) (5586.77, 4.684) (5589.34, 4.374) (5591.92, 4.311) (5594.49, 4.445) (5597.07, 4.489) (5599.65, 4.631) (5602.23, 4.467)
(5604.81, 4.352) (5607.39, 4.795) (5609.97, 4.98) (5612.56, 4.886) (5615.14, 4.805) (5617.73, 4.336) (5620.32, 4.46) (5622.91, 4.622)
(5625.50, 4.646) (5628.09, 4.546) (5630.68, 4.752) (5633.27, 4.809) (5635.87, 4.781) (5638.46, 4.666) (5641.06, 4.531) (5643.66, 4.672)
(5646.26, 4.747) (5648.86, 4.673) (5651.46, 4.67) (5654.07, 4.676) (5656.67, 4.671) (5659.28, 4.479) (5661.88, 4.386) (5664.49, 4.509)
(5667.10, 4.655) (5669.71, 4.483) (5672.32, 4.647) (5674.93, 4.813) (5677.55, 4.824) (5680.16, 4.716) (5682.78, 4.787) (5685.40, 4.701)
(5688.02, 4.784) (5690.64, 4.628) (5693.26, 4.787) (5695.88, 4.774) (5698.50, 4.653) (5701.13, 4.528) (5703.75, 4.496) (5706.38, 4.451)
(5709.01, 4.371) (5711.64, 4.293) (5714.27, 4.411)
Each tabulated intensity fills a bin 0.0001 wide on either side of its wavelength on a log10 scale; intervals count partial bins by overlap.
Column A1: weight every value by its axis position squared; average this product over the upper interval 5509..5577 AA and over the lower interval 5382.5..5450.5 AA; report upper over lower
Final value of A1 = 1.11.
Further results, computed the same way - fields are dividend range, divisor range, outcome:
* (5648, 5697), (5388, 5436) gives 1.20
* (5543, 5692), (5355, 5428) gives 1.16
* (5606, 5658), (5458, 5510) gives 1.12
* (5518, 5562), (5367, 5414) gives 1.14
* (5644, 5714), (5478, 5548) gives 1.09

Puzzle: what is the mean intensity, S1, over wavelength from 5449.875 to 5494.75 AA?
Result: 4.41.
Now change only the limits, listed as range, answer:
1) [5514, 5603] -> 4.58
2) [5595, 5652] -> 4.65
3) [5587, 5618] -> 4.58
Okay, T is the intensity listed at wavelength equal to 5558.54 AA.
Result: 4.656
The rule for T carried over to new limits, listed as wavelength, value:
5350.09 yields 4.295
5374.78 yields 4.041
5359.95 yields 4.638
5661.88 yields 4.386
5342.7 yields 4.085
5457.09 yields 4.083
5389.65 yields 4.422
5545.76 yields 4.716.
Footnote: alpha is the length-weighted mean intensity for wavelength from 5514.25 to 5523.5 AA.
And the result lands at 4.46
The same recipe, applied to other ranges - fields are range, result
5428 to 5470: 4.38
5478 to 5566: 4.52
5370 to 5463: 4.33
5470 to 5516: 4.4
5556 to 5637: 4.62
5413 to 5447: 4.39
